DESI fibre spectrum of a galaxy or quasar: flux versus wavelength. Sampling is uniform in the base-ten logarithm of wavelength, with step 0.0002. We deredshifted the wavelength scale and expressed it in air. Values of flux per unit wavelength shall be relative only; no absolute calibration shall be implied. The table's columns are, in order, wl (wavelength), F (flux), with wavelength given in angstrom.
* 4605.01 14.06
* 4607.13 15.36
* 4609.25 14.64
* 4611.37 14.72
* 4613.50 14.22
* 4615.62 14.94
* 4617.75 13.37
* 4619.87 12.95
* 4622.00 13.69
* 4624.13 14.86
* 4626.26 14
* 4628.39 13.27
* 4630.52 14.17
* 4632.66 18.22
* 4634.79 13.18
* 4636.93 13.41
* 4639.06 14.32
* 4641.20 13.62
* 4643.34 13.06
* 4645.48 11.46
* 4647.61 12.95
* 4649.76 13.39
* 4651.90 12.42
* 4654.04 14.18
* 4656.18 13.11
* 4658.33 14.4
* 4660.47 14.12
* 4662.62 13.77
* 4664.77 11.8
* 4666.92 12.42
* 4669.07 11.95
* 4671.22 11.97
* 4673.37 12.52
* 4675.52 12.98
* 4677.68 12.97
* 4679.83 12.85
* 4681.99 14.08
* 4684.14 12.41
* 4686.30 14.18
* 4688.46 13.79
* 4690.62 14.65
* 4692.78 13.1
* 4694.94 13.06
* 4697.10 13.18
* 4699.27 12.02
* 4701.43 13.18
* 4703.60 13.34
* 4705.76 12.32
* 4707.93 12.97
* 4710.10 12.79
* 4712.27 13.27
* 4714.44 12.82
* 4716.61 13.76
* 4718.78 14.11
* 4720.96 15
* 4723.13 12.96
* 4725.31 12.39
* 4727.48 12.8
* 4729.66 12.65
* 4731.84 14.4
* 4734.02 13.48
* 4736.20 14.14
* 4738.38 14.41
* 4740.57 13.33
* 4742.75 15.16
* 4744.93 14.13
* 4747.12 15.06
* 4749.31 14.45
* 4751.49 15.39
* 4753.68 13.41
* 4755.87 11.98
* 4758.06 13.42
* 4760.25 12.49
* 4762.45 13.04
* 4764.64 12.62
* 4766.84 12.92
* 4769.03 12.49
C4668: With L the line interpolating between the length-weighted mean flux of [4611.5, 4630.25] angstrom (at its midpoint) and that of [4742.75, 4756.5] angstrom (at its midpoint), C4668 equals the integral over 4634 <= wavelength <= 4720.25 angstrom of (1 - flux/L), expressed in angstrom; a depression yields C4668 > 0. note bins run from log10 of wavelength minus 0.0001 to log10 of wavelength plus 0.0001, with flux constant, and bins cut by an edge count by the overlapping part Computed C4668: 5.7 angstrom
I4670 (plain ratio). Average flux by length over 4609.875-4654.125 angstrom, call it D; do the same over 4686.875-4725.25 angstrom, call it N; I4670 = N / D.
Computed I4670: 1.0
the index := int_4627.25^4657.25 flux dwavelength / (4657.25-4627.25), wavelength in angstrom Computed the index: 13.6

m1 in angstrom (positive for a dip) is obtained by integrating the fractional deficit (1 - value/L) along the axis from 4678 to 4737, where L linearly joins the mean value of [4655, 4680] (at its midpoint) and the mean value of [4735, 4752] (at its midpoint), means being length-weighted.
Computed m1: 1.8 angstrom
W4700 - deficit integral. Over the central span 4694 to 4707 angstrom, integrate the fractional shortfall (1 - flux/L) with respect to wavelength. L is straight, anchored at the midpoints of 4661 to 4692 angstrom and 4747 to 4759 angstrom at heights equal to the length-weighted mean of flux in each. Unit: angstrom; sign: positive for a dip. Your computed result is 0.4 angstrom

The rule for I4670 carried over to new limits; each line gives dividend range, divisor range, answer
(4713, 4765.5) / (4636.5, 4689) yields 1.04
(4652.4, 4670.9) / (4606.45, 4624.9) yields 0.92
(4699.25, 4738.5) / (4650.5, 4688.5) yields 1.02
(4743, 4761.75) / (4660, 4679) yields 1.09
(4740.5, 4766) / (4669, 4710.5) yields 1.05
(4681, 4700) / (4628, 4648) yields 0.97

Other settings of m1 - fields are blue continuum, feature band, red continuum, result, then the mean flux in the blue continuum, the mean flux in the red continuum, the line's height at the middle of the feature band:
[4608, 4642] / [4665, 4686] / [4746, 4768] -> 1.9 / 14.2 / 13.5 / 13.9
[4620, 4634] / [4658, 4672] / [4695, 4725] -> 1.1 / 14.6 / 13.2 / 13.9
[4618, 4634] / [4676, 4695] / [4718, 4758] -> 0.8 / 14.4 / 13.8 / 14.1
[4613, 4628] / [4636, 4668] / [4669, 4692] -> 0.8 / 14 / 13.2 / 13.6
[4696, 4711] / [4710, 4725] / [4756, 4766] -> -0.8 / 12.8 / 12.8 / 12.8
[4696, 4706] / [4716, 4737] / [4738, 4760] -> -0.1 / 12.9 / 14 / 13.5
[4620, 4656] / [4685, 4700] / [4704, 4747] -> 0.2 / 13.7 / 13.6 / 13.6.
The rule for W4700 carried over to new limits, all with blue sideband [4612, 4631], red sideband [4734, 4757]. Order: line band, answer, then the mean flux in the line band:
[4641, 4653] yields 1.1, 12.8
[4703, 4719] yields 1.1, 13.1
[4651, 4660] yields 0.3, 13.6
